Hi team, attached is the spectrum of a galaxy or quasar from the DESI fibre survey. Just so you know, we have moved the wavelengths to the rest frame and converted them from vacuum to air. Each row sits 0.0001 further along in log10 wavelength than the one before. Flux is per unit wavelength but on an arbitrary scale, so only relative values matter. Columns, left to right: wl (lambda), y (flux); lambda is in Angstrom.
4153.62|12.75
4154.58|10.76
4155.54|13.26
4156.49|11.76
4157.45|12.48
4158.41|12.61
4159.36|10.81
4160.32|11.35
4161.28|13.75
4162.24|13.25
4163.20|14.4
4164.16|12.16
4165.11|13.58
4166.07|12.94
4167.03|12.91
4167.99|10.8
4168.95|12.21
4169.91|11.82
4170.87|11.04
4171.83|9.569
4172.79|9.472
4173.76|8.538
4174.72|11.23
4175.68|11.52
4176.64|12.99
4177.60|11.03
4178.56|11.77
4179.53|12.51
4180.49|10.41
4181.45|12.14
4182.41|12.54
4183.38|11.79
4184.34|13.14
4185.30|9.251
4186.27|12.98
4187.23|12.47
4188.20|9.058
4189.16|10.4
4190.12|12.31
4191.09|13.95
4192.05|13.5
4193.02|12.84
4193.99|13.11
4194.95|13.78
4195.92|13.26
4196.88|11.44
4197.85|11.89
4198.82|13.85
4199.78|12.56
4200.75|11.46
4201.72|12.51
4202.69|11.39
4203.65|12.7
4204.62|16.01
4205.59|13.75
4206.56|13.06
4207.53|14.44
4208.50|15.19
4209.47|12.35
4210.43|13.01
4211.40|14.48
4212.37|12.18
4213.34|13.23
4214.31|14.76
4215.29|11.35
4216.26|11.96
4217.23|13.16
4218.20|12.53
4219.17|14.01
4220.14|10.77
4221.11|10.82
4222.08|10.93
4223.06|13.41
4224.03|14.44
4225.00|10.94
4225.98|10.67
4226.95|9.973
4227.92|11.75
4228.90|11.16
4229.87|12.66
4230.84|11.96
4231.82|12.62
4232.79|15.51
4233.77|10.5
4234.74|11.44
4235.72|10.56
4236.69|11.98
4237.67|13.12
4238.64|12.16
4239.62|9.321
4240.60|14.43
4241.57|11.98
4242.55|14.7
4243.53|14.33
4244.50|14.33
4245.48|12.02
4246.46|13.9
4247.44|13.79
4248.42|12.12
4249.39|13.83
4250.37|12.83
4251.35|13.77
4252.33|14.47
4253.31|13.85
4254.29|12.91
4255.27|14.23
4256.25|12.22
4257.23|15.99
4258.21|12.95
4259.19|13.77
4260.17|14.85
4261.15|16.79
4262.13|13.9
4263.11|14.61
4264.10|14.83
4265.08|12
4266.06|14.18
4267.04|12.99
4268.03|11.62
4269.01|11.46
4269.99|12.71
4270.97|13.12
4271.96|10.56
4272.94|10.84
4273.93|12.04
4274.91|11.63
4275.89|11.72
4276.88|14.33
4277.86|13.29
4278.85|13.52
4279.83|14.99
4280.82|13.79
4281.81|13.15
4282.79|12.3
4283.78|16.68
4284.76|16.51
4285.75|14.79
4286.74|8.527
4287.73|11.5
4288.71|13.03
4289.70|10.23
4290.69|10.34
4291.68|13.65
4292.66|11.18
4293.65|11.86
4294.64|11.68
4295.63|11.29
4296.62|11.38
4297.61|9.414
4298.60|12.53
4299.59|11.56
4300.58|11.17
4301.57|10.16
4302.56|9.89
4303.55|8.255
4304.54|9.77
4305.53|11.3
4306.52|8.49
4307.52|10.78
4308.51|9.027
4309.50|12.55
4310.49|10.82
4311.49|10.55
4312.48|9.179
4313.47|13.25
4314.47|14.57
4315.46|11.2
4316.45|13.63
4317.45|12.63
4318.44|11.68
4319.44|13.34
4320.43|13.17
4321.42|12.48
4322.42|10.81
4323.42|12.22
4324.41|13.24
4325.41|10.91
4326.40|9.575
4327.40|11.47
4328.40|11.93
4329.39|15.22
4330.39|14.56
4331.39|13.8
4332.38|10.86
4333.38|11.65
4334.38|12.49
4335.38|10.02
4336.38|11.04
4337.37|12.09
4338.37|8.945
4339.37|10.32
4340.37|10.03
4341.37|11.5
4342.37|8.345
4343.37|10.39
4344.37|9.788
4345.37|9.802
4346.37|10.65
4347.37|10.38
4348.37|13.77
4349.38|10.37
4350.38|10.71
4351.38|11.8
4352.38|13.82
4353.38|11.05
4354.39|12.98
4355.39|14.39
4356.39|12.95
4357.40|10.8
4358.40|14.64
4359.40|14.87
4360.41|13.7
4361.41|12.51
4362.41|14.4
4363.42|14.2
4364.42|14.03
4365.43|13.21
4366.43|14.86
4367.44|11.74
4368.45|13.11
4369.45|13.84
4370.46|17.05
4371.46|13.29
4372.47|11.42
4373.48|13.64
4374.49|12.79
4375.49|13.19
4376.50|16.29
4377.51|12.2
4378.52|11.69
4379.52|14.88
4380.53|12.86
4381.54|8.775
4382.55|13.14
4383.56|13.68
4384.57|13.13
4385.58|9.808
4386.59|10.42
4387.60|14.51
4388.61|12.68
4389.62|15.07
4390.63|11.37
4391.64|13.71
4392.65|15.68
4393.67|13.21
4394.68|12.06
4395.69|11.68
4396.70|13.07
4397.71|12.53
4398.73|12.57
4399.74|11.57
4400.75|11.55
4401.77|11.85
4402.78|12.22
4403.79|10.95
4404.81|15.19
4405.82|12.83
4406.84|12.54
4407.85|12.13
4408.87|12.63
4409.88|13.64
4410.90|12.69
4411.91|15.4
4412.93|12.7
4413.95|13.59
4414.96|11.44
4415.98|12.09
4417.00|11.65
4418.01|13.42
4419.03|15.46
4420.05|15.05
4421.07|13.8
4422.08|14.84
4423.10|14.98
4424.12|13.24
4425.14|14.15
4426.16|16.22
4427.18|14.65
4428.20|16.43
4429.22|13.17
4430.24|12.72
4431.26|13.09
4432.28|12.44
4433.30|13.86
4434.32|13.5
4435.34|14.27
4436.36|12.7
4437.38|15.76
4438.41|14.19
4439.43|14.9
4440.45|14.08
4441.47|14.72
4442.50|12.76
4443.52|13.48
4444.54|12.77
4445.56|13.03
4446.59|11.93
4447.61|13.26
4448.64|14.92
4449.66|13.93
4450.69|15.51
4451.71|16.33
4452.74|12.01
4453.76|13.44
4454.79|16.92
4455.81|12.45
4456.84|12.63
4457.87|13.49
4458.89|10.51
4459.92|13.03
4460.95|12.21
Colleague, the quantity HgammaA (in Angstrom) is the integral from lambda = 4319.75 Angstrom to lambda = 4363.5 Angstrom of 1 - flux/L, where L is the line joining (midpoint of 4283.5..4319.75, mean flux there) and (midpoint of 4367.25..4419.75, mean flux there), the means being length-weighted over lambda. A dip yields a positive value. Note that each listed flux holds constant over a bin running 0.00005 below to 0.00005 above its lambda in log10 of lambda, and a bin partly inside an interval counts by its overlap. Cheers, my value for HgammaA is 0.8 Angstrom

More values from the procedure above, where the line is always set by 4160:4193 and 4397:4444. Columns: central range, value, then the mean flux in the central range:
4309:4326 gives 0.9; 12.1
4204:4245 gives -1.6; 12.7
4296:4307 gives 2.0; 10.4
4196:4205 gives -0.5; 12.6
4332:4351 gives 3.3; 10.7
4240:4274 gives -2.8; 13.4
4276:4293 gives -0.6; 13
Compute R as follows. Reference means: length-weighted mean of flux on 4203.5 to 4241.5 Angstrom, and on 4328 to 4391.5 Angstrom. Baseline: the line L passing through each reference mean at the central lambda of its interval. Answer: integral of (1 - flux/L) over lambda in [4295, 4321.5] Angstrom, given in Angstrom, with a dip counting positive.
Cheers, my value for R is 2.6 Angstrom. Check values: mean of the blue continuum 12.5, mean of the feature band 11.2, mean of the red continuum 12.4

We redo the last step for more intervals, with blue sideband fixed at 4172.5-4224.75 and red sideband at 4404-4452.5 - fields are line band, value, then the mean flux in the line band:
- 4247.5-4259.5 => -0.8 Angstrom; 13.6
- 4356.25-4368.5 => -0.1 Angstrom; 13.5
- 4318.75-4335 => 1.0 Angstrom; 12.3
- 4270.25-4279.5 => 0.3 Angstrom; 12.4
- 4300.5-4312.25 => 2.6 Angstrom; 10.2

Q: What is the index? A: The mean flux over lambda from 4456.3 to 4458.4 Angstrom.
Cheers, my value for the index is 13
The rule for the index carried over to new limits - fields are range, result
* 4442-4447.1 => 12.8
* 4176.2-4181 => 11.7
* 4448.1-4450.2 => 14.4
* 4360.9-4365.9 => 13.7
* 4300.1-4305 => 9.85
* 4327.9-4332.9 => 13.3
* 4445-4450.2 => 13.4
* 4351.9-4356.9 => 13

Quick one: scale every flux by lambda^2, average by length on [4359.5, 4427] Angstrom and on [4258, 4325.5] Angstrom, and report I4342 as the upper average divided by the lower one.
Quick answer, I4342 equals 1.13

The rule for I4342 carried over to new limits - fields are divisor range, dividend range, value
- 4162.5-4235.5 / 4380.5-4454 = 1.20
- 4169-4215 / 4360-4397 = 1.17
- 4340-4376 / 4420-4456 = 1.16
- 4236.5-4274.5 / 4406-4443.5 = 1.12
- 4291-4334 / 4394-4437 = 1.20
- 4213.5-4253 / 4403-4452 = 1.20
